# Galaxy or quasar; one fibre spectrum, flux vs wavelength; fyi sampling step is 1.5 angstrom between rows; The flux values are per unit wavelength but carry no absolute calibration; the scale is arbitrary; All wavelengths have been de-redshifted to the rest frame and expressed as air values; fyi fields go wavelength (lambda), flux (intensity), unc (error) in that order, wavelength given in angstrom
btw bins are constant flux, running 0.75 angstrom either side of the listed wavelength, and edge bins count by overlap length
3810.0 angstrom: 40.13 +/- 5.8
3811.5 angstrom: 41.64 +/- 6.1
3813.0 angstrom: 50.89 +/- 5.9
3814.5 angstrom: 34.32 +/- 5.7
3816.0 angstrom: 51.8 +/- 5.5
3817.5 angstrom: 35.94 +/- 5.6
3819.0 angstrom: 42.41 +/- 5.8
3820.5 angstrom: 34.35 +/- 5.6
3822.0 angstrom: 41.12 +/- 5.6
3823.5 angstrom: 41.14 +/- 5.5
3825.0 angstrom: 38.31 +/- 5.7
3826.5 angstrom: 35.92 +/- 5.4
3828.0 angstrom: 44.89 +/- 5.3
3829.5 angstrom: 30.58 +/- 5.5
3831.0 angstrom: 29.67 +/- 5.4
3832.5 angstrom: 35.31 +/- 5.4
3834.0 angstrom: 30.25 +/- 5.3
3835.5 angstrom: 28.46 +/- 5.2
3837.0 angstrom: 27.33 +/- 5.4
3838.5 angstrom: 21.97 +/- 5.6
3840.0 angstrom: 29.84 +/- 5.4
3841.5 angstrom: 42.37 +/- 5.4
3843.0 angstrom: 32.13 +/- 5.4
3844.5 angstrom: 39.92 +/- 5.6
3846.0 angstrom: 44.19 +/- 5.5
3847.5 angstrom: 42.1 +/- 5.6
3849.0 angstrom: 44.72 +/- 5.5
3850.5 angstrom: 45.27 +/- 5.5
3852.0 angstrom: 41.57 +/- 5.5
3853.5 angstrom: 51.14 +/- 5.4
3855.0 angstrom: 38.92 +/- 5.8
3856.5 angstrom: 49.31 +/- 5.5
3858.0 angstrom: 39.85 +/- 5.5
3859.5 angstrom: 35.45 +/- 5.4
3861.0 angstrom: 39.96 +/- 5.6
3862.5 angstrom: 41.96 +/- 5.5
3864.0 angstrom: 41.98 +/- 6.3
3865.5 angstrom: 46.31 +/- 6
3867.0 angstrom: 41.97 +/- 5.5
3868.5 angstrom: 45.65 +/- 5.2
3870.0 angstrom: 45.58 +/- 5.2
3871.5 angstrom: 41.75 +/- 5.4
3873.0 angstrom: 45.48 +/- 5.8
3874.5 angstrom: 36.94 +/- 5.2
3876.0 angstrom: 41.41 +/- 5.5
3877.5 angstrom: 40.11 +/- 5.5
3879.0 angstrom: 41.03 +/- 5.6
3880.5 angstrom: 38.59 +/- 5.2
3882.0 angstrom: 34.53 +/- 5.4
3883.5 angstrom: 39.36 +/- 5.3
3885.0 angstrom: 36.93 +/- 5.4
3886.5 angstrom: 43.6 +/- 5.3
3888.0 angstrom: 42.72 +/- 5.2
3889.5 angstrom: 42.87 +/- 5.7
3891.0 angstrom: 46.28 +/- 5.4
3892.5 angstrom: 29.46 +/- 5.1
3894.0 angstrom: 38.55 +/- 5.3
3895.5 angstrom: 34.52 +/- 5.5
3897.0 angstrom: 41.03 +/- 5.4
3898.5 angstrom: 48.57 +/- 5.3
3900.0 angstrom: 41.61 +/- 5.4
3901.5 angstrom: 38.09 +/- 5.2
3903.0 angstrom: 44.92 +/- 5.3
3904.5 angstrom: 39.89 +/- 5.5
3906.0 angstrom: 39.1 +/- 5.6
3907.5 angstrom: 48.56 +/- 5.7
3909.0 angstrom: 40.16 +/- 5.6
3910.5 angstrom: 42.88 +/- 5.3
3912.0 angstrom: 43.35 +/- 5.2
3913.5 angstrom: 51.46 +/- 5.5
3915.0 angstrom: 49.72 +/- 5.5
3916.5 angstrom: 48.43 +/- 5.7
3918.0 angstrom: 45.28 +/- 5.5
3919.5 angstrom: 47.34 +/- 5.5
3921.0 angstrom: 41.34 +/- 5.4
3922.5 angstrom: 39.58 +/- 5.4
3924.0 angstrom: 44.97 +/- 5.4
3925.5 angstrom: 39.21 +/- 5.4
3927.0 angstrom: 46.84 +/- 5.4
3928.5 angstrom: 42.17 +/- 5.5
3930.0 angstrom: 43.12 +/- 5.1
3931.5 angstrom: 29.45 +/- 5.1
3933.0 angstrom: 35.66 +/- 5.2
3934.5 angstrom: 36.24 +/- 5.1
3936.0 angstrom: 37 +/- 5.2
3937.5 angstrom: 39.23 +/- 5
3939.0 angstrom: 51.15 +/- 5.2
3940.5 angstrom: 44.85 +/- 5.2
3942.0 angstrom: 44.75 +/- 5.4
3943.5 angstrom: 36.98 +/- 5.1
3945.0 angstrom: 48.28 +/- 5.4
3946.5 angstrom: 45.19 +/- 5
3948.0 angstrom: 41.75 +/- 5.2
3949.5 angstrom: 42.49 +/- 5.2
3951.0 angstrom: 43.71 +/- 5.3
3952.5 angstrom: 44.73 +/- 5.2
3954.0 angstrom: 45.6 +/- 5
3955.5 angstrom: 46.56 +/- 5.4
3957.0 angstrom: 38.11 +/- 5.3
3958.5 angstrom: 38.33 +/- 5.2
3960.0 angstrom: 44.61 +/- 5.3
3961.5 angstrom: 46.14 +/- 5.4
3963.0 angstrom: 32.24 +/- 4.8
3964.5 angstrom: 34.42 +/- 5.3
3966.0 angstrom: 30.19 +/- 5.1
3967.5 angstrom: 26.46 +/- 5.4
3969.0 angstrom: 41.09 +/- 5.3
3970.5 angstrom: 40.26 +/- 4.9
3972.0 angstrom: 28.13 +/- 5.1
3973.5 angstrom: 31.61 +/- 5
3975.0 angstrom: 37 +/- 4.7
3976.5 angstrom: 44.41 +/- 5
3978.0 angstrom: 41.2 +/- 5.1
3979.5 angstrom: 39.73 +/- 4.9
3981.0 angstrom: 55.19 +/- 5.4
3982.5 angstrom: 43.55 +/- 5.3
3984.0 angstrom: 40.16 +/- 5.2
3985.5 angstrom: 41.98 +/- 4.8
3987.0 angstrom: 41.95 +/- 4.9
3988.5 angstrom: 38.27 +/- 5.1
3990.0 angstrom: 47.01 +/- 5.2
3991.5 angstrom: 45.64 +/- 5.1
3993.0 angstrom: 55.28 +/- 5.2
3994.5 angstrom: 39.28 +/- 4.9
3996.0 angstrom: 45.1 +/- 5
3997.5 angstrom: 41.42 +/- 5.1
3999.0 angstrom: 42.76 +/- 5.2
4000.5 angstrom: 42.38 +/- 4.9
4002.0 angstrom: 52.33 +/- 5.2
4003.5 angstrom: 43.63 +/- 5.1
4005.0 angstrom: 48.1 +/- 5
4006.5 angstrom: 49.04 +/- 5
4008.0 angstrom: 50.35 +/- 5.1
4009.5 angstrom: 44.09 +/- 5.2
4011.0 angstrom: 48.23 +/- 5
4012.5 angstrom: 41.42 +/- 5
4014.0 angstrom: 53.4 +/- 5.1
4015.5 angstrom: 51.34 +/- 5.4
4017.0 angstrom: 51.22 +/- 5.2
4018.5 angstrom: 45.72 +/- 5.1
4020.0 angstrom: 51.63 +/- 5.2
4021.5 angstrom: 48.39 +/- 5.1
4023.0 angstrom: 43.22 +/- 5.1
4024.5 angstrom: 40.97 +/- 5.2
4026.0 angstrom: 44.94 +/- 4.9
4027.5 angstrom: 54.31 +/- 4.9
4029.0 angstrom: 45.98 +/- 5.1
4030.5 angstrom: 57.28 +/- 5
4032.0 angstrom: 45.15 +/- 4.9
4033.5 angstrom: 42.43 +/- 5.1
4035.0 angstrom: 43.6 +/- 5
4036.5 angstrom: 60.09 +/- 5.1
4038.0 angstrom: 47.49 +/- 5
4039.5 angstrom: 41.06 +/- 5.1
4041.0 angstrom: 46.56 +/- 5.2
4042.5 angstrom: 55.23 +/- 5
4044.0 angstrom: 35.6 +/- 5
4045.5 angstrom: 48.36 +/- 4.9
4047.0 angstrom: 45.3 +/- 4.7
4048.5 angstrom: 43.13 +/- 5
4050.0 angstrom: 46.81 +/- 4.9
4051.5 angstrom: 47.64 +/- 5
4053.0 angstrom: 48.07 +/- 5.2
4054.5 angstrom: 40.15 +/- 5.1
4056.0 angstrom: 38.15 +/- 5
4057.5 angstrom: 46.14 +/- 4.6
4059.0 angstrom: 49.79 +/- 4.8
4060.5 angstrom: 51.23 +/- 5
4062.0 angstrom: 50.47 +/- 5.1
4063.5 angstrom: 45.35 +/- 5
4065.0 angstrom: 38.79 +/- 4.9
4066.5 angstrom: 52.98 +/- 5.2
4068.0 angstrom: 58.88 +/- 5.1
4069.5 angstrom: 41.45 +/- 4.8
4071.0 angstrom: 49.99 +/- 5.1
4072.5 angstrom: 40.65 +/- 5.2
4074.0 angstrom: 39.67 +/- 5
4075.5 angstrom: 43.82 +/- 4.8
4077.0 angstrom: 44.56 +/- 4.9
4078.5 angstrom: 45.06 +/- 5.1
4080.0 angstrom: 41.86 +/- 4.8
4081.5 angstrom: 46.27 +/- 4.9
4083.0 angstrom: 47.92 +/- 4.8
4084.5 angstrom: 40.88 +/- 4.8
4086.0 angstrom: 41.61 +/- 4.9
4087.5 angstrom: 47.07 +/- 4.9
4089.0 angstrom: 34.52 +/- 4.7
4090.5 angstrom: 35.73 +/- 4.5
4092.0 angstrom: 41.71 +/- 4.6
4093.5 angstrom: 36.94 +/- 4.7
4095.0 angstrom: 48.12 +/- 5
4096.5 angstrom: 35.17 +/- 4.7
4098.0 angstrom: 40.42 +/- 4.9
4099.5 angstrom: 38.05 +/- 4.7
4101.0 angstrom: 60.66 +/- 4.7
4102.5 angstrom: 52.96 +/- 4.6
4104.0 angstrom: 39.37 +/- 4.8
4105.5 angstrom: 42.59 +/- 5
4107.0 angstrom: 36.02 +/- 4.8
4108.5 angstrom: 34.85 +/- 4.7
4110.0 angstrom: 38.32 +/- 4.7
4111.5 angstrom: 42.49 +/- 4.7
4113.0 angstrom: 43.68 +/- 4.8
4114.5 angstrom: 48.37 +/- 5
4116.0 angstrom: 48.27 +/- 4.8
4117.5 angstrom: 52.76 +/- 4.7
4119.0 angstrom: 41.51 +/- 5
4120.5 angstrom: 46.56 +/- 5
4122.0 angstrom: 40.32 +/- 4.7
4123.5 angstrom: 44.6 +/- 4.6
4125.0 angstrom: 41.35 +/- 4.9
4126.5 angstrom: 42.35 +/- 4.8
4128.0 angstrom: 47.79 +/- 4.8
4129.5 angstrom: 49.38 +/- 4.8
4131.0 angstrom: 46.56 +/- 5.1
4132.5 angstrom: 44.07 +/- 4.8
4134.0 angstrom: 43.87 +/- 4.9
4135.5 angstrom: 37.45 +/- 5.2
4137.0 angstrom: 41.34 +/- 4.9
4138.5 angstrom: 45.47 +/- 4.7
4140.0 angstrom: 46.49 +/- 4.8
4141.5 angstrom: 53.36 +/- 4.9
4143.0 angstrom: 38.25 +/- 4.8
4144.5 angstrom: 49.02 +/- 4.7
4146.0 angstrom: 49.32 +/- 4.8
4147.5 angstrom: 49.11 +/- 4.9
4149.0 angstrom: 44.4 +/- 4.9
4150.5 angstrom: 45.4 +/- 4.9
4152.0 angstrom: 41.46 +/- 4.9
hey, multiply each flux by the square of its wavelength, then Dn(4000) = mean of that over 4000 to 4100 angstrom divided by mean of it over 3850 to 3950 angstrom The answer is 1.17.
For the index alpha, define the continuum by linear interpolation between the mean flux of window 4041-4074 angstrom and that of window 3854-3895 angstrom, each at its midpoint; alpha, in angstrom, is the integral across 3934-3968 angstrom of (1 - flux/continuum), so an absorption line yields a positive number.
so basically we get 1.7 angstrom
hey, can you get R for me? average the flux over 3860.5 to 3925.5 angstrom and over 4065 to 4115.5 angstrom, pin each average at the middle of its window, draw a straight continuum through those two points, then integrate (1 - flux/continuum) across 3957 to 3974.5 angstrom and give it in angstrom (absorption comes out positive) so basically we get 2.8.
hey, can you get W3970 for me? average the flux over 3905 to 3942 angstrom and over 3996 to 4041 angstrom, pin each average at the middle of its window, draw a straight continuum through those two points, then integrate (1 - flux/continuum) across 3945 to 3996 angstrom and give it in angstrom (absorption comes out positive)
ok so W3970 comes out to 4.4 angstrom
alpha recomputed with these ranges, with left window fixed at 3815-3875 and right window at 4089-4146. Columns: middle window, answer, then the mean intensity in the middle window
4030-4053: -2.5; 47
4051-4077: -2.0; 46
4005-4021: -2.5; 48.6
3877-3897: 0.4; 39.2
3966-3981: 1.5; 37.3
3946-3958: -0.7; 43.4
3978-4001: -1.3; 43.9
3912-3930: -2.0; 45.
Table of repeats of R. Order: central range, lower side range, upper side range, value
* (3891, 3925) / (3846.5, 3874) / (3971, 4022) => 0.8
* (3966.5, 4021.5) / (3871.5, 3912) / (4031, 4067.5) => 0.7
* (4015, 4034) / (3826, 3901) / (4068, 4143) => -2.6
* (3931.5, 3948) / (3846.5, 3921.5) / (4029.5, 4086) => 0.8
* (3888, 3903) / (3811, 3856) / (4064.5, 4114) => -0.4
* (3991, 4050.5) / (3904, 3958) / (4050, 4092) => -3.9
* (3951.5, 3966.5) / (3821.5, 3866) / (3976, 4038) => 1.3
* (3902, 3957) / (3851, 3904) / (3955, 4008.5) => -1.9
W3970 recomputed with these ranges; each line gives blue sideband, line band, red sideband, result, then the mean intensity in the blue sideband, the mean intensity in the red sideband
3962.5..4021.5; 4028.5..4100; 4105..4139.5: -2.6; 43.1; 43.5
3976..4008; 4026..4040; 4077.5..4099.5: -1.6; 44.8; 41.6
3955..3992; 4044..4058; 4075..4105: -0.8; 39.7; 43.1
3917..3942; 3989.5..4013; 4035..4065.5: -0.9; 41.6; 46.3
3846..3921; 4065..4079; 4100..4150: -0.5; 42.4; 44.9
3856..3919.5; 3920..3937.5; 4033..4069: 1.4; 42.1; 46.8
